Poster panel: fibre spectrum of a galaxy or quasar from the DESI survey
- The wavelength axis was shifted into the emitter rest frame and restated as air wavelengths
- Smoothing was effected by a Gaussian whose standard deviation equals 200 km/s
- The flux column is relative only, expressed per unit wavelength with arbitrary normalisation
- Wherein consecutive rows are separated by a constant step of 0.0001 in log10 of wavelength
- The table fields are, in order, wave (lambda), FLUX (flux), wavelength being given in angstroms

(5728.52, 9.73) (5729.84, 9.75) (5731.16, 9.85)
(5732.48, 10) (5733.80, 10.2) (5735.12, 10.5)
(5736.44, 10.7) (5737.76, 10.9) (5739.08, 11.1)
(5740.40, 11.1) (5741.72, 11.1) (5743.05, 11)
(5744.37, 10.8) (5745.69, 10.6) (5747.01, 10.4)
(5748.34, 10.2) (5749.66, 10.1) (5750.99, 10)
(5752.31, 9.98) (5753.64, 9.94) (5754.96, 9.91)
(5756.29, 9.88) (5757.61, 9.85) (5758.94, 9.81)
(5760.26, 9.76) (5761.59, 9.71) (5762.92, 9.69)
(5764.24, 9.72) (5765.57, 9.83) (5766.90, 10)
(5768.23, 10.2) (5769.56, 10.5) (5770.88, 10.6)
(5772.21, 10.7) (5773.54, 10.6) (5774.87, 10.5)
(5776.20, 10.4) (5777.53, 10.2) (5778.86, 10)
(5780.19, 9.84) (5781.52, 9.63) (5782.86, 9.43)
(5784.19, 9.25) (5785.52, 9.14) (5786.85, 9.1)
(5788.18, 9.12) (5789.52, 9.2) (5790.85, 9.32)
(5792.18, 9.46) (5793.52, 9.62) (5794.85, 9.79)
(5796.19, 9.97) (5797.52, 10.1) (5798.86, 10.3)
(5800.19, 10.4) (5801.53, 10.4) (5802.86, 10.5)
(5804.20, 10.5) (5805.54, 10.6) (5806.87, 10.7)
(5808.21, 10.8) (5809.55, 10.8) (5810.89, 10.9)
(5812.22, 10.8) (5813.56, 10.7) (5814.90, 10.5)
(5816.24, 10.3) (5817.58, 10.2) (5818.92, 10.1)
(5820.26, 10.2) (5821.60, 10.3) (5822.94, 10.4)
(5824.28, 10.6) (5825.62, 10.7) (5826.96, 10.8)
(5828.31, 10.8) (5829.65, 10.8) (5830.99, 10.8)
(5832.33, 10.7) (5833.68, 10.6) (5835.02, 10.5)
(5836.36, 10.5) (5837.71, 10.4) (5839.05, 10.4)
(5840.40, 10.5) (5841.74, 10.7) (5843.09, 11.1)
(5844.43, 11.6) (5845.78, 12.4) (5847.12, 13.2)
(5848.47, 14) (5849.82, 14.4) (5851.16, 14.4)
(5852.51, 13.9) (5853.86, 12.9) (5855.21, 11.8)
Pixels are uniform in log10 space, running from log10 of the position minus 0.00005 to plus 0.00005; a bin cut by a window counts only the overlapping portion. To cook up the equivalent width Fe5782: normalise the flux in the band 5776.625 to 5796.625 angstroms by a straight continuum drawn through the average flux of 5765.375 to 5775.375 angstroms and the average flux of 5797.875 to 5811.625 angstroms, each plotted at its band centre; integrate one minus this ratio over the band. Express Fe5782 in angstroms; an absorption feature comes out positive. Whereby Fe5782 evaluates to 1.8 angstroms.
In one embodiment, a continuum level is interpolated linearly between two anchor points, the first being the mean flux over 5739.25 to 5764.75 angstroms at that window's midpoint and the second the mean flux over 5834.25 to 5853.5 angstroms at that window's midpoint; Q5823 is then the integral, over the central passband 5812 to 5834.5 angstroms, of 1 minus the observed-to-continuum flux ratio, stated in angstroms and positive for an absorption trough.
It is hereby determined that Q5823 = 2.1 angstroms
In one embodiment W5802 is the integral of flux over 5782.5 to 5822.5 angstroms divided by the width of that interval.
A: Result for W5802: 10.1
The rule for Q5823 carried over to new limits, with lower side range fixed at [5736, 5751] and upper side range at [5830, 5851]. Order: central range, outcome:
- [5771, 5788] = 1.70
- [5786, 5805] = 2.21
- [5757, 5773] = 1.24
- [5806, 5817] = 0.58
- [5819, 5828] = 0.70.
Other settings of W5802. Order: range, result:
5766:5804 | 9.94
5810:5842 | 10.6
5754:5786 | 9.97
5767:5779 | 10.4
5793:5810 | 10.3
